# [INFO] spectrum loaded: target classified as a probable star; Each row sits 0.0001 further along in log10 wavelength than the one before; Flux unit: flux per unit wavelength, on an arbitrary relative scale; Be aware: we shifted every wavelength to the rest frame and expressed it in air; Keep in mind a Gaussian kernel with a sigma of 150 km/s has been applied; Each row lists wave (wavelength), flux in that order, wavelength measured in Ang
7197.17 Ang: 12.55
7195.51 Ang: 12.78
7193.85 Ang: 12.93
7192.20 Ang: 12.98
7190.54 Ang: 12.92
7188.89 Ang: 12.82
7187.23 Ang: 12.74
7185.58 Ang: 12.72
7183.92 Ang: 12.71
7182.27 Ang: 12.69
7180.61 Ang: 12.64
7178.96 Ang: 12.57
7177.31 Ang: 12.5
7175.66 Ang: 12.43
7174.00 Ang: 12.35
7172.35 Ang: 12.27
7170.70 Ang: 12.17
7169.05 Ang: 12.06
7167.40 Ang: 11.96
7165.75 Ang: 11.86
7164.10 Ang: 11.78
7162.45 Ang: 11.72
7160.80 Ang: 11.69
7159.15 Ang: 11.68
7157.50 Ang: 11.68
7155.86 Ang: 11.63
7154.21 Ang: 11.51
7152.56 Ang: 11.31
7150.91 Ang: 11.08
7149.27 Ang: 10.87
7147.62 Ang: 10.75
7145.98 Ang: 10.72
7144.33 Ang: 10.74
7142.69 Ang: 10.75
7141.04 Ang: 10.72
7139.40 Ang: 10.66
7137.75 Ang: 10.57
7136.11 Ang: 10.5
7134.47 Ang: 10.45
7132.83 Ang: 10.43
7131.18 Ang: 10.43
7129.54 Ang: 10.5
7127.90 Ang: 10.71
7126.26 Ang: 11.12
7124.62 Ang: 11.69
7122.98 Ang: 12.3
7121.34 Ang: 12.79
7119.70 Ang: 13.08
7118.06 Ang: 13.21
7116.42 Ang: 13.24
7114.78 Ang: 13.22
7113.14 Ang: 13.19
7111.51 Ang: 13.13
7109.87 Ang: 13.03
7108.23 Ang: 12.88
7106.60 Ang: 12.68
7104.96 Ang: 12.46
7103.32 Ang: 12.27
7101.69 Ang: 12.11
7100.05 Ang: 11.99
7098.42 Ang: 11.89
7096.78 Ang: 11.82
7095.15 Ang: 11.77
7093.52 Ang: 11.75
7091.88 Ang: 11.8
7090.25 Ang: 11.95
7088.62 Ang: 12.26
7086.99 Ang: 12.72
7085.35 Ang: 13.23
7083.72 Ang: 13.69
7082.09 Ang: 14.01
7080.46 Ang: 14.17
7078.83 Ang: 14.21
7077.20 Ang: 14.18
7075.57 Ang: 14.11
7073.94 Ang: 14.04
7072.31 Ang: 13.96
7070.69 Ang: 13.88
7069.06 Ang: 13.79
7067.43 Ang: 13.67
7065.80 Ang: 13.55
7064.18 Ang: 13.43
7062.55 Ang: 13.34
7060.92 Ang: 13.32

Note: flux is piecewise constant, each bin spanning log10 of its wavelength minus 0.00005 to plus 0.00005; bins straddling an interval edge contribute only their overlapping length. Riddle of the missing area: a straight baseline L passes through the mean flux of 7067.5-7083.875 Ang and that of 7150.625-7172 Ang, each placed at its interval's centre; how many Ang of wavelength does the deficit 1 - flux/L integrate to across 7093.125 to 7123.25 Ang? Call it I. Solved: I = 1.2 Ang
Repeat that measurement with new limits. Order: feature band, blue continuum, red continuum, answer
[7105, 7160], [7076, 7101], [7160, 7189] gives 4.0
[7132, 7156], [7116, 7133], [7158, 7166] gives 1.9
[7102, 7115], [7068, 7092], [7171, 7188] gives 0.4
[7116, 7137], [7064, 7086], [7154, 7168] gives 1.8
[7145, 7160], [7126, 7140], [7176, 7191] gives 0.2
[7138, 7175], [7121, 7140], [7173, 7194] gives 1.2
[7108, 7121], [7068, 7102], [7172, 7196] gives -0.2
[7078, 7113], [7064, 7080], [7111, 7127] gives 1.7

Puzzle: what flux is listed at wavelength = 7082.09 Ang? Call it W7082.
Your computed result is 14.01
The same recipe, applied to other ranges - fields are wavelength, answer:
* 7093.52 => 11.75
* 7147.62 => 10.75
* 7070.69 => 13.88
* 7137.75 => 10.57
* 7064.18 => 13.43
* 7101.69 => 12.11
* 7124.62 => 11.69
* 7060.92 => 13.32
